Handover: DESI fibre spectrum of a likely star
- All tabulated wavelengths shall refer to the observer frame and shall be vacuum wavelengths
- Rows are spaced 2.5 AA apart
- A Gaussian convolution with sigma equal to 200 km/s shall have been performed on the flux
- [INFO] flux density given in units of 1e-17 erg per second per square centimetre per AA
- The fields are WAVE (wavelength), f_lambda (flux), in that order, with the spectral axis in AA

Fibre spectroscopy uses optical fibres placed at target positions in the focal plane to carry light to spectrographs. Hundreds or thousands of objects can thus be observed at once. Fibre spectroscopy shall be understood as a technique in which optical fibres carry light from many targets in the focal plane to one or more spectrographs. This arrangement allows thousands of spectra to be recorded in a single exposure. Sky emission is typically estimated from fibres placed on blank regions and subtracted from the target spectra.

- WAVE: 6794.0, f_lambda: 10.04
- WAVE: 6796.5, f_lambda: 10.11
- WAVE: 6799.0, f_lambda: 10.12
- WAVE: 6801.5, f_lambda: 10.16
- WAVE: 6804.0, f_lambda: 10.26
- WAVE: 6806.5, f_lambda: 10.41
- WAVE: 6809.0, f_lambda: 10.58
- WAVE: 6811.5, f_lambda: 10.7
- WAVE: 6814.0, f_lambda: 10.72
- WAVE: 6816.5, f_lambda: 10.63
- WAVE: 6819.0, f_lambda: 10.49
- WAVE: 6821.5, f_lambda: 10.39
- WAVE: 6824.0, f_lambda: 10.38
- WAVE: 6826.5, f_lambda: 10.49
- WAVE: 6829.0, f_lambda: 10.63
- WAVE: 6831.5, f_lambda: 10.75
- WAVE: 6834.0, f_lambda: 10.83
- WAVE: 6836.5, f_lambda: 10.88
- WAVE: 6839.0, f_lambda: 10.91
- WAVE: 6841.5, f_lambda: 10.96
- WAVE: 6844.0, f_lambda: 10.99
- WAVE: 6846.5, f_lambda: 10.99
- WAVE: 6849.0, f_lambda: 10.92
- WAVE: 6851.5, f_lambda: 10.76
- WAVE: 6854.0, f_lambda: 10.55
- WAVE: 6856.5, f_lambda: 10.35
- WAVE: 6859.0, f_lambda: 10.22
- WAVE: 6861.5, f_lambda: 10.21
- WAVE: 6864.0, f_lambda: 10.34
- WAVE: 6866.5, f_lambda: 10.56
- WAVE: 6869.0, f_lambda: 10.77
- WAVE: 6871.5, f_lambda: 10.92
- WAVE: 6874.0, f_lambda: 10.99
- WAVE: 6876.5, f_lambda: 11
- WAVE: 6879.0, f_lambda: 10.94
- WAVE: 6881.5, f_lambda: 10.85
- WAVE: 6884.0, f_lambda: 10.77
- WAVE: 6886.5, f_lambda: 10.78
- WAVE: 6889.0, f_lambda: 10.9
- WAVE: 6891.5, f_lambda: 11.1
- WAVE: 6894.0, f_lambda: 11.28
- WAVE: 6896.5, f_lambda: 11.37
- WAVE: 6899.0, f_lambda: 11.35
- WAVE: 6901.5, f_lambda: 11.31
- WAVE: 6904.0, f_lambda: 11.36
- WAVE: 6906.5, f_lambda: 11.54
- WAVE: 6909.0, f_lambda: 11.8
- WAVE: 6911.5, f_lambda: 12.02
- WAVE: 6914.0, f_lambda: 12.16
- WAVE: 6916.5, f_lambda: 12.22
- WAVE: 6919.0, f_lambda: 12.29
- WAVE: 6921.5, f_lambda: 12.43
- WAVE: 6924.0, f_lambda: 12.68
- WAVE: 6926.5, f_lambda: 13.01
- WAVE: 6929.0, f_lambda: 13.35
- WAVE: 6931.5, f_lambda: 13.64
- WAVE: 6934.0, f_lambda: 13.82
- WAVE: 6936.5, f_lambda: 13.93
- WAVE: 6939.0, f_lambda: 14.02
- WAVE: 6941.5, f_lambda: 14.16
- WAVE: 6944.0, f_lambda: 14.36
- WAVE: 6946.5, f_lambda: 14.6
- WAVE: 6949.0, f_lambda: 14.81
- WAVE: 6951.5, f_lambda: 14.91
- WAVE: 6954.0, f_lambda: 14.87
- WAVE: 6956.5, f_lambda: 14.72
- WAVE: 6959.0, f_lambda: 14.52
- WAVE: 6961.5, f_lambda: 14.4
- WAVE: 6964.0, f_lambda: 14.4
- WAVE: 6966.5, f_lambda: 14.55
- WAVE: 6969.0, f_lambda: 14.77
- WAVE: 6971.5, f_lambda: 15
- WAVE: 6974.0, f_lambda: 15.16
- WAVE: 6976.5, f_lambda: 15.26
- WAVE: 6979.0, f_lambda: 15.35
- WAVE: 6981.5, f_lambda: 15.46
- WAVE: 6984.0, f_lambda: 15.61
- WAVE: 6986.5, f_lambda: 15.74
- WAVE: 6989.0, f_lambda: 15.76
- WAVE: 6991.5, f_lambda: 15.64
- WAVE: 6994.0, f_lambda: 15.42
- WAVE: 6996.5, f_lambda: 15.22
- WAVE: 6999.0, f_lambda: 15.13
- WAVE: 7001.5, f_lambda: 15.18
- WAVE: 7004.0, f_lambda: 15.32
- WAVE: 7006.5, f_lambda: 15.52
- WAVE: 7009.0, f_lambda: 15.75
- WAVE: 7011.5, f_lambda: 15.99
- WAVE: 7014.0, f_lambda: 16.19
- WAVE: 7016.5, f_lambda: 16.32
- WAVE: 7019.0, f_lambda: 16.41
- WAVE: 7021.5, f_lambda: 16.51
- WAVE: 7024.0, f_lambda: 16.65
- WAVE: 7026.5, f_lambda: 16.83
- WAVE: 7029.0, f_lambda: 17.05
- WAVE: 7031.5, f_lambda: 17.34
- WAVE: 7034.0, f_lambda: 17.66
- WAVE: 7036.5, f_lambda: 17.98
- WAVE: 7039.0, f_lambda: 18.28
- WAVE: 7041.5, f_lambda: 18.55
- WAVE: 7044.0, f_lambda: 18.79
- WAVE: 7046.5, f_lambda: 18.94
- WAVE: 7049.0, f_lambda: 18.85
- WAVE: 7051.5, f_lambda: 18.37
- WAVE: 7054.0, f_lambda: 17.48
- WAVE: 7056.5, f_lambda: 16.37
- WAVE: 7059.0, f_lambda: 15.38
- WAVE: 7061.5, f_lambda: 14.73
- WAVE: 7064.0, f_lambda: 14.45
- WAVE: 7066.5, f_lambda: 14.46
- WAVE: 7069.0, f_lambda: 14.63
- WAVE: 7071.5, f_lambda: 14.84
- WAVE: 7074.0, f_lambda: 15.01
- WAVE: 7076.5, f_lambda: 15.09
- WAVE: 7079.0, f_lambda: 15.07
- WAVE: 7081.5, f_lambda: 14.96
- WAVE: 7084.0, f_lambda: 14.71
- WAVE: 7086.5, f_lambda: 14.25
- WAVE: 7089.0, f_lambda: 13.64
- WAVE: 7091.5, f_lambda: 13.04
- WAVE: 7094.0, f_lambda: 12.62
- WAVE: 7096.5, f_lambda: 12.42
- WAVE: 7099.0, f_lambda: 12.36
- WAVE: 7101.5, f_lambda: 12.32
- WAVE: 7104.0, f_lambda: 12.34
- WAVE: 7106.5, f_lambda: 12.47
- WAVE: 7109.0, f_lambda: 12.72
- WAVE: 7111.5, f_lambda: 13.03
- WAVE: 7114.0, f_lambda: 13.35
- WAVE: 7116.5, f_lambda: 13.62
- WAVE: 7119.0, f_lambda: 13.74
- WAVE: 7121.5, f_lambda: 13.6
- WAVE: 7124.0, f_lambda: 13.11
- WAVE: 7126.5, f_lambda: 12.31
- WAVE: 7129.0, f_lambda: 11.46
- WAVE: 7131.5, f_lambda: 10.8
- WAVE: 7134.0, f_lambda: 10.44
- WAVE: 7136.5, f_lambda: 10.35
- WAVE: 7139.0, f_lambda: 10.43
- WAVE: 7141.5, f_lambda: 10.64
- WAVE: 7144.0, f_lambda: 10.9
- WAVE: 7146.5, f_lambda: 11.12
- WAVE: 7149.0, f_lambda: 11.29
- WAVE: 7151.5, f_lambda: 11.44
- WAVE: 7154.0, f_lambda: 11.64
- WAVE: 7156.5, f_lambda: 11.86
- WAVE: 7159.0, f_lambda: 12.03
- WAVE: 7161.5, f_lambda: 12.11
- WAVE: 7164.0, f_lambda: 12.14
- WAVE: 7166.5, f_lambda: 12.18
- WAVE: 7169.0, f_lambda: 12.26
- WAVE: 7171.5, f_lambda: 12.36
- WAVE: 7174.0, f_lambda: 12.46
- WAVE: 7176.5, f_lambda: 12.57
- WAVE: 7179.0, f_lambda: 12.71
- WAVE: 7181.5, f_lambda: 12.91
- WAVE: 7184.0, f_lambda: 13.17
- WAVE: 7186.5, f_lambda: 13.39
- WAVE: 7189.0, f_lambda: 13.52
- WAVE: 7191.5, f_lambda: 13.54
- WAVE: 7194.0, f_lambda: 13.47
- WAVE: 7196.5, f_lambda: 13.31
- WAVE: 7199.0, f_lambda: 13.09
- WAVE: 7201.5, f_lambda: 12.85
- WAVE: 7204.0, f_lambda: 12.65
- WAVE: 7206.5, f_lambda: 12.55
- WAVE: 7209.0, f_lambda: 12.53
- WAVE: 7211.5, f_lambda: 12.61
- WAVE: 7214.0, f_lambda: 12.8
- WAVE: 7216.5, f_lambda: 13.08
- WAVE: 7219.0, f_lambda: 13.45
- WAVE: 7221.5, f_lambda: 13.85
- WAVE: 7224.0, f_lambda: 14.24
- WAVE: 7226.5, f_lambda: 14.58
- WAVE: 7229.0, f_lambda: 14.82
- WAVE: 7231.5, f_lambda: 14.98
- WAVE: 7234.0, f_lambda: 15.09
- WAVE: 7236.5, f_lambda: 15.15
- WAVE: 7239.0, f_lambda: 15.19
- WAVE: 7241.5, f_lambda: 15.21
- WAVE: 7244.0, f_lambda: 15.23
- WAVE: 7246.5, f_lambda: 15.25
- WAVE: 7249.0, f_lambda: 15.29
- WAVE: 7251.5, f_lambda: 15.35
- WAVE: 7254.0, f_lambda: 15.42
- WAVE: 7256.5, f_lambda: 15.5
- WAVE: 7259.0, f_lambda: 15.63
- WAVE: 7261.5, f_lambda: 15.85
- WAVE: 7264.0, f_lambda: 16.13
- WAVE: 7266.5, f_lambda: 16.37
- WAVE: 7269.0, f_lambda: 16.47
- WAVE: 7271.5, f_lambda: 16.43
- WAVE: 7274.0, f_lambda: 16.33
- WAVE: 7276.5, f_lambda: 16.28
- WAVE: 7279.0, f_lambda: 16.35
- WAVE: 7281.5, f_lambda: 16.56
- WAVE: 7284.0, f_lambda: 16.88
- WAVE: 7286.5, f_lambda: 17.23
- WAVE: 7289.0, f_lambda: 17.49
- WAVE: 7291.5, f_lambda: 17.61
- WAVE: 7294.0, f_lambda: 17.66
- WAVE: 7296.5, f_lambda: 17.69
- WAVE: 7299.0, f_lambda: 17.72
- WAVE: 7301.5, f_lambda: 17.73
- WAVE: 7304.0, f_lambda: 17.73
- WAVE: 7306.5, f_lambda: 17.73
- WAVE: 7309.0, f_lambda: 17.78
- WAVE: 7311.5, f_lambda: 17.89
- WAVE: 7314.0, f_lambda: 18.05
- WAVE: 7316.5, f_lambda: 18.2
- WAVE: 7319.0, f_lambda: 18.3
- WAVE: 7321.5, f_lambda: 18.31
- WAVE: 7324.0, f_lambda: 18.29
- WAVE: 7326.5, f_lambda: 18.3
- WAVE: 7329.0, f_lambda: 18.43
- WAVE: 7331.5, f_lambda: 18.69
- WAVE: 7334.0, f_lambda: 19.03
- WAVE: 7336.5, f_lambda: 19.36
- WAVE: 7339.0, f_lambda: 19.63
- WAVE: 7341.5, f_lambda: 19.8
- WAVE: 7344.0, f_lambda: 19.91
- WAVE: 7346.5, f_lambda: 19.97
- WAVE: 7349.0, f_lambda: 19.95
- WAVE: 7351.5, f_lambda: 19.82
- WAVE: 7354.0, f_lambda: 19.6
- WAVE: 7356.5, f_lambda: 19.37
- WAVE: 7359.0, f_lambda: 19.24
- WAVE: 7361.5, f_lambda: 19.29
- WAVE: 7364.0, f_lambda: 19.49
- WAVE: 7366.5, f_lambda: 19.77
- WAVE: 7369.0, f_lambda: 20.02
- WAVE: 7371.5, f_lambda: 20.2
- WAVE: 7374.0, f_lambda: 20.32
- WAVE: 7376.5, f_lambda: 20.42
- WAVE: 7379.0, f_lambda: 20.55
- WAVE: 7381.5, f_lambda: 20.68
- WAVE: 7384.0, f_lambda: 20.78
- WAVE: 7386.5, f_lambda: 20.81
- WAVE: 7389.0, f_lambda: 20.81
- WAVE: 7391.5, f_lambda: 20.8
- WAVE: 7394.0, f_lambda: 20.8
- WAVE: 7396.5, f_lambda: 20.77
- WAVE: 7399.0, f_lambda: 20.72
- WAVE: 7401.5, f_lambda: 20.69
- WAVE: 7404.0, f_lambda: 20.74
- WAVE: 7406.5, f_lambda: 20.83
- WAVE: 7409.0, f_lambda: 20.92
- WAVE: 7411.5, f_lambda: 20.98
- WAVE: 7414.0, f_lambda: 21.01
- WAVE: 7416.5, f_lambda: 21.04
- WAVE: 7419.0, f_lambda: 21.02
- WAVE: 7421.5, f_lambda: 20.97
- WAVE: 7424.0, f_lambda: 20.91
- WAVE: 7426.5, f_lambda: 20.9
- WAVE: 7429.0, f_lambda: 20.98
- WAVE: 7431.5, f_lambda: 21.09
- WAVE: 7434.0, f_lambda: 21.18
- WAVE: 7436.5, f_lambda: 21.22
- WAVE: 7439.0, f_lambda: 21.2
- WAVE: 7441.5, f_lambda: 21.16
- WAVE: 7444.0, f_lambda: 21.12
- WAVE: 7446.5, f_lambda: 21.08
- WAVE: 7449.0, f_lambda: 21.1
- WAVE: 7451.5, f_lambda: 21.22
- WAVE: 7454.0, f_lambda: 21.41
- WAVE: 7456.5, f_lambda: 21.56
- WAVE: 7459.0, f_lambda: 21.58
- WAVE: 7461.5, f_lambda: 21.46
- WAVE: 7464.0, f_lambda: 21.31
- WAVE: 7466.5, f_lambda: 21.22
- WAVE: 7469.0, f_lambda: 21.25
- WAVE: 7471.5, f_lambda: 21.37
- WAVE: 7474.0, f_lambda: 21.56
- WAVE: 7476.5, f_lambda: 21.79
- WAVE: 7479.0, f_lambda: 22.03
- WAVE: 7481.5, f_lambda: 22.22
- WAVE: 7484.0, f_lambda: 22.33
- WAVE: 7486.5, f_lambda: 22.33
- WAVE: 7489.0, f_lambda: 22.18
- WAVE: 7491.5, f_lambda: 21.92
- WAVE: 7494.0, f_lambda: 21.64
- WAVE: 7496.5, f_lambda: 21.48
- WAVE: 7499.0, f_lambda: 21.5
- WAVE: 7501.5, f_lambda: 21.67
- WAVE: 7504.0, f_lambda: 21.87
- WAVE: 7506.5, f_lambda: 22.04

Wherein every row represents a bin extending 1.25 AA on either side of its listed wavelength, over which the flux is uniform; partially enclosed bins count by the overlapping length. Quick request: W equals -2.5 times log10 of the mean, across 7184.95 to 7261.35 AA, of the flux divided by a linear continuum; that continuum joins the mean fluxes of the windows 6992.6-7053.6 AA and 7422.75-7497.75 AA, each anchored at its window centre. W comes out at 0.32 mag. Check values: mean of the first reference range 16.8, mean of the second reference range 21.5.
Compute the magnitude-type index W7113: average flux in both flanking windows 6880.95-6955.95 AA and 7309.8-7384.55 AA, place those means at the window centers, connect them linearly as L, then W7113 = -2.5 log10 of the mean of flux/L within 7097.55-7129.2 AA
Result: 0.217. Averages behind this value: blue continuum 12.6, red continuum 19.4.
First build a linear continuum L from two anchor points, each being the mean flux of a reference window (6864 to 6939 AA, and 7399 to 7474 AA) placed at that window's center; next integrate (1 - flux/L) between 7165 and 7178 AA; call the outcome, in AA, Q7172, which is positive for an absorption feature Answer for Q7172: 3.3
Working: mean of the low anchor 11.8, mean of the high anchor 21.1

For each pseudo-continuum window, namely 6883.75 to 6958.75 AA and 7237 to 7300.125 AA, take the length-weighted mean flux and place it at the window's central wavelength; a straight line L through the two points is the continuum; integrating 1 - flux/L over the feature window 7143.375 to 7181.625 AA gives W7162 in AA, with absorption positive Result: 8.09 AA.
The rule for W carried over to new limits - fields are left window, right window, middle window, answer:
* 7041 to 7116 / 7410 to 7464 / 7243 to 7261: 0.16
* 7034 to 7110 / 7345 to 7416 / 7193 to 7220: 0.33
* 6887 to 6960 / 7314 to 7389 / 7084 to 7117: 0.20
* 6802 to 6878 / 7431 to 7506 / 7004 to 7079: -0.17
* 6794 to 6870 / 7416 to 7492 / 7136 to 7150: 0.43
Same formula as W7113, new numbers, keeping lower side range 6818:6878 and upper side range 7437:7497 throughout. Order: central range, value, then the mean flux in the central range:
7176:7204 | 0.26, 13.1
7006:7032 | -0.20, 16.4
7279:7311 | 0.07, 17.4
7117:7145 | 0.32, 11.7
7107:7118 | 0.17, 13.1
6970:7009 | -0.17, 15.4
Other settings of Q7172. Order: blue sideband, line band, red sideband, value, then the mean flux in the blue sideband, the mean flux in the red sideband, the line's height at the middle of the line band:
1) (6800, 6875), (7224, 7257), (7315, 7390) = 4.70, 10.6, 19.6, 17.6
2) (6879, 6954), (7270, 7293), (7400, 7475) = 2.18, 12.5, 21.1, 18.6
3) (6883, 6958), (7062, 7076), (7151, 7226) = -2.13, 12.7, 12.8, 12.8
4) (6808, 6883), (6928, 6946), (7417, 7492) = -2.39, 10.7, 21.4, 12.3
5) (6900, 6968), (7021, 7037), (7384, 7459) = -2.42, 13.4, 21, 14.9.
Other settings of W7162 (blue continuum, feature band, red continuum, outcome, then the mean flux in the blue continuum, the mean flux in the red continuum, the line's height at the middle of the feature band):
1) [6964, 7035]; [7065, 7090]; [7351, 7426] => 3.1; 15.8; 20.5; 16.7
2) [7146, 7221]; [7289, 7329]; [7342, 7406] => -0.7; 12.6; 20.2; 17.6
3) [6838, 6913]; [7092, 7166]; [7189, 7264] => 7.2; 11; 14.2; 13.3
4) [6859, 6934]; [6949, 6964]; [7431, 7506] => -2.5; 11.5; 21.5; 12.6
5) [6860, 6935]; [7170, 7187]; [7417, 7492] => 3.9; 11.6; 21.4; 16.5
